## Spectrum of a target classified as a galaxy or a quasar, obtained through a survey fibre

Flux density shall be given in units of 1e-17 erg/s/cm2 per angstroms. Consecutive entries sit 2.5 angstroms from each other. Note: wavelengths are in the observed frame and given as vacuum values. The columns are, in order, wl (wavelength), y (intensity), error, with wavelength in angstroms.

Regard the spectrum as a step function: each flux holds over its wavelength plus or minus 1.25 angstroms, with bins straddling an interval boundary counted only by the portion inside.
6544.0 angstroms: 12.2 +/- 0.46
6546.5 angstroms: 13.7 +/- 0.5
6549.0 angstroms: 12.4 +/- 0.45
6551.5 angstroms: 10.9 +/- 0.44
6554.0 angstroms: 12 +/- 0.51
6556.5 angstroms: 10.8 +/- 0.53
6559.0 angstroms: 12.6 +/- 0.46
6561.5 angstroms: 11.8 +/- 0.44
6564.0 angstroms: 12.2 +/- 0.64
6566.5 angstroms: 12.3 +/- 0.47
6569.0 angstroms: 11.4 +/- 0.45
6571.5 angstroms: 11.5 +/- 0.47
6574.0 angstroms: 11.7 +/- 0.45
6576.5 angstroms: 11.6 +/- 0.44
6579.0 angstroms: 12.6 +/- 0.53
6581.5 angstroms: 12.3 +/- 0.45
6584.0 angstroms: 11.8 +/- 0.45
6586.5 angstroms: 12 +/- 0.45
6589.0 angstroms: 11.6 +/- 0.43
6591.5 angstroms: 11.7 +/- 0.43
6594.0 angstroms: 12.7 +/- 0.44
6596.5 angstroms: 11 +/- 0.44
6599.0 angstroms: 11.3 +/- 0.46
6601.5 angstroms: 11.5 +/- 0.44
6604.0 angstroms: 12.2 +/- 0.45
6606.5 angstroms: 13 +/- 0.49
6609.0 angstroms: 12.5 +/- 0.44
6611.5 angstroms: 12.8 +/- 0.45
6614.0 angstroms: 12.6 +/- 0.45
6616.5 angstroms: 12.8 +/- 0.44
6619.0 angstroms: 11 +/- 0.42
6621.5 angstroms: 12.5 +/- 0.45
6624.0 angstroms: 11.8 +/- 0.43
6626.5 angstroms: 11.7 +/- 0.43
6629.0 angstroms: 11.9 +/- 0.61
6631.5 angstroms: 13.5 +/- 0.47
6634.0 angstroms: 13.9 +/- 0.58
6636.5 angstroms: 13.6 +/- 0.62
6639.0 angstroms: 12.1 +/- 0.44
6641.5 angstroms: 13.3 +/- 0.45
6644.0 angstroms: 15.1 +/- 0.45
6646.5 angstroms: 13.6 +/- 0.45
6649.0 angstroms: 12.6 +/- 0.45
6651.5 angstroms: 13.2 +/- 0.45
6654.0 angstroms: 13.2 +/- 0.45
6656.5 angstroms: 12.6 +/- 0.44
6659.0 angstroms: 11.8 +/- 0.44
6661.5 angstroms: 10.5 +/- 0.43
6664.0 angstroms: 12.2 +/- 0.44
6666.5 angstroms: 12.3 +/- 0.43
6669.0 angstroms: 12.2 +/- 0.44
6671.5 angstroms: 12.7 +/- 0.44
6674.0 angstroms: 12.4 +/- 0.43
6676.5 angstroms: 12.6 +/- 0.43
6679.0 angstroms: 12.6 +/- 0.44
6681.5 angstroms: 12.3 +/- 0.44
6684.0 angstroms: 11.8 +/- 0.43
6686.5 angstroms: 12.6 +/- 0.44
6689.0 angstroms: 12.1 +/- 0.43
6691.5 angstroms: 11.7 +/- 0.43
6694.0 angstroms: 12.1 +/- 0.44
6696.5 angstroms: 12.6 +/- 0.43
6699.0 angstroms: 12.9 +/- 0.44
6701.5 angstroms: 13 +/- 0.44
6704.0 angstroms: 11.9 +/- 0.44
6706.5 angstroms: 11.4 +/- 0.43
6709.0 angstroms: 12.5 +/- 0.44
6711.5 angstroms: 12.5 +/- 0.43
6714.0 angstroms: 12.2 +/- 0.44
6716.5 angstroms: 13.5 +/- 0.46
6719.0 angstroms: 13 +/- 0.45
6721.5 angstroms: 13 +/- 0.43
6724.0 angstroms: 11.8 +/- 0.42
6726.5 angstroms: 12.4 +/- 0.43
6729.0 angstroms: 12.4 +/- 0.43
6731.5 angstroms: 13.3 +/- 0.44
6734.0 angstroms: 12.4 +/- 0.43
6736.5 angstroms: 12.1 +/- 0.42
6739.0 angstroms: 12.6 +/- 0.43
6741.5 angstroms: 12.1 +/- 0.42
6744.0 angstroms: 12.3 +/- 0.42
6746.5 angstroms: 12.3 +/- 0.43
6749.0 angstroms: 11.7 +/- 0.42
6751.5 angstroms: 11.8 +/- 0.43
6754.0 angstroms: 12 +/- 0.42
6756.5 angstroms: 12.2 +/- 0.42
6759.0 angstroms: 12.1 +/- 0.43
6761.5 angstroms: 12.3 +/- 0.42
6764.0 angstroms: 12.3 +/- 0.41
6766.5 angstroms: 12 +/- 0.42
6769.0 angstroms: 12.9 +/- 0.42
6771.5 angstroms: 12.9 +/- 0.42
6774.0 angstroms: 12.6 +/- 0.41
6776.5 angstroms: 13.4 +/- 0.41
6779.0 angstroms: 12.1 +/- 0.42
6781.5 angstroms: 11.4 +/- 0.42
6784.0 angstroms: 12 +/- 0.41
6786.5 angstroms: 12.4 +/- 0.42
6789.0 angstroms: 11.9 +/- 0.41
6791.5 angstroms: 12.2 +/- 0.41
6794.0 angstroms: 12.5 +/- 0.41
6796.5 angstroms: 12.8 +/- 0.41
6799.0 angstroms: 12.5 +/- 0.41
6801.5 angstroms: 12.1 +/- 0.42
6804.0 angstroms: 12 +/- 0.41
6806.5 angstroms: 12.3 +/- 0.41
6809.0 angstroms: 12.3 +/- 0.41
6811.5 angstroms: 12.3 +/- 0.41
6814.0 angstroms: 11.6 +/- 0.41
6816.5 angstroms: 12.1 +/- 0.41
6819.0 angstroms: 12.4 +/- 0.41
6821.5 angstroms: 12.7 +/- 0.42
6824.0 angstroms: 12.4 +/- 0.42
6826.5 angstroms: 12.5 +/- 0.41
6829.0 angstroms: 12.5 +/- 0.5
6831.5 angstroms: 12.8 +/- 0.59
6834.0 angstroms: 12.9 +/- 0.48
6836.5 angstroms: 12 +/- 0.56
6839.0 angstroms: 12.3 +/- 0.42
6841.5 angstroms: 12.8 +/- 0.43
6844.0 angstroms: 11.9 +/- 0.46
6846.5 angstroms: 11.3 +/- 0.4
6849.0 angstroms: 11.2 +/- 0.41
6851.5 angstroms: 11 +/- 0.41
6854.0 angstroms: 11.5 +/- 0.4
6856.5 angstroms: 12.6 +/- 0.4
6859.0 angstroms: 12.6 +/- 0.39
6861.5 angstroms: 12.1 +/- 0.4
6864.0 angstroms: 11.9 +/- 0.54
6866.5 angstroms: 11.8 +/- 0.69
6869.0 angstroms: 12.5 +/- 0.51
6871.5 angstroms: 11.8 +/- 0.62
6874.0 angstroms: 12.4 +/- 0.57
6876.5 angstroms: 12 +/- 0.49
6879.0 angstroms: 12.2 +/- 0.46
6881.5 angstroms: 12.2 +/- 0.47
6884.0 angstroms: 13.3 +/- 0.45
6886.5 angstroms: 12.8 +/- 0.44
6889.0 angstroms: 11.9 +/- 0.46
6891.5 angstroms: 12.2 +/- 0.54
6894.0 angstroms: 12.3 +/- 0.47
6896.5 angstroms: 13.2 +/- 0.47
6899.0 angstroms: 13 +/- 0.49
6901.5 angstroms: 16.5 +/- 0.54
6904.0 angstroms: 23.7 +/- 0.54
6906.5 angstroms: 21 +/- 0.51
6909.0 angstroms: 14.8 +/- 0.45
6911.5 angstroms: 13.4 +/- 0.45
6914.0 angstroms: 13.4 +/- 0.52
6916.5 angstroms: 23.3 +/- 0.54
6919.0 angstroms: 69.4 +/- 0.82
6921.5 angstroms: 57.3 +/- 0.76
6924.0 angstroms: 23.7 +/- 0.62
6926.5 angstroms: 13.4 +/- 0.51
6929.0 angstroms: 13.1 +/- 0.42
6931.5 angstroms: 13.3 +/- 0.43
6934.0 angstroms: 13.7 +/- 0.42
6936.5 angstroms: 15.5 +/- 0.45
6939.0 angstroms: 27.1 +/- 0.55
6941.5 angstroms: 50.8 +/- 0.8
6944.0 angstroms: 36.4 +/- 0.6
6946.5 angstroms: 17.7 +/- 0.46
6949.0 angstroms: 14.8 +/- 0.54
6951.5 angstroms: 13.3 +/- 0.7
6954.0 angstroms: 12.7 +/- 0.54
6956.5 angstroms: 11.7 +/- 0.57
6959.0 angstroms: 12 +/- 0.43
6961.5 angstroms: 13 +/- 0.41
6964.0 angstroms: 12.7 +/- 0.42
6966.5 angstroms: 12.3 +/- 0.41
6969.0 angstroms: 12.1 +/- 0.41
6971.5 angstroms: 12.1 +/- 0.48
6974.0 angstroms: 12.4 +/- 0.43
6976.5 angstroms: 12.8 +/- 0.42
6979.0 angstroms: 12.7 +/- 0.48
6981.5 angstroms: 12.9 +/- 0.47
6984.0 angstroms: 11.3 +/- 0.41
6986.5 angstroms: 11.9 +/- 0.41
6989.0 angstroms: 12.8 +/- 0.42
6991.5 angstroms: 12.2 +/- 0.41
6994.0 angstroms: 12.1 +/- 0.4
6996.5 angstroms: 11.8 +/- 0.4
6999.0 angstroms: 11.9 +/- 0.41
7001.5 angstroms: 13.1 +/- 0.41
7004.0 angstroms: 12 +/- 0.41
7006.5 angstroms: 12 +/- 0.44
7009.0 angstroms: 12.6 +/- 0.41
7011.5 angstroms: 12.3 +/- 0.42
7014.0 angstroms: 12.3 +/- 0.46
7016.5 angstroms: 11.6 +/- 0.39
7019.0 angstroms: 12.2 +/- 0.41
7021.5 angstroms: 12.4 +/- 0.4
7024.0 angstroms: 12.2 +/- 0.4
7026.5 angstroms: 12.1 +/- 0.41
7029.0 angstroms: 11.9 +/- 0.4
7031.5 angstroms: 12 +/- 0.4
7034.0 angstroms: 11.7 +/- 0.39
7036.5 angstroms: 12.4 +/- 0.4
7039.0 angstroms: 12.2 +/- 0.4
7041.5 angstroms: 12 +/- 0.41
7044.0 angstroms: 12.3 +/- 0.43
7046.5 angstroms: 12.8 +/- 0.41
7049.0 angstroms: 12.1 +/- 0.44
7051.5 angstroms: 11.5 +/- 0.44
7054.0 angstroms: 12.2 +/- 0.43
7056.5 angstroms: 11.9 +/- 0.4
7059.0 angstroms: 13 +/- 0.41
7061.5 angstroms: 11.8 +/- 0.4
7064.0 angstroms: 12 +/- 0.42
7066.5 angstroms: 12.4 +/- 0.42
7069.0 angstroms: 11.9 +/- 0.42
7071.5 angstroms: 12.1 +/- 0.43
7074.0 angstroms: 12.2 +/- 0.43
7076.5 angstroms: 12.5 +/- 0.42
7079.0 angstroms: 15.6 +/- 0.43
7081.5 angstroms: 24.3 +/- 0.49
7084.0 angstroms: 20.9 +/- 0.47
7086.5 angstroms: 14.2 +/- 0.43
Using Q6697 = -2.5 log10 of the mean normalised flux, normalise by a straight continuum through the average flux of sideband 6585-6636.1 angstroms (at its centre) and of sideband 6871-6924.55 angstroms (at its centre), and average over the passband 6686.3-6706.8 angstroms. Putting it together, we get 0.17 mag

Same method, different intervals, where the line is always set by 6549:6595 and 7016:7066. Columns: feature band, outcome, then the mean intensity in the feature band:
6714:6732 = -0.07 mag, 12.7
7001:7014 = -0.02 mag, 12.4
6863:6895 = -0.02 mag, 12.3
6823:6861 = -0.01 mag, 12.2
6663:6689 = -0.04 mag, 12.4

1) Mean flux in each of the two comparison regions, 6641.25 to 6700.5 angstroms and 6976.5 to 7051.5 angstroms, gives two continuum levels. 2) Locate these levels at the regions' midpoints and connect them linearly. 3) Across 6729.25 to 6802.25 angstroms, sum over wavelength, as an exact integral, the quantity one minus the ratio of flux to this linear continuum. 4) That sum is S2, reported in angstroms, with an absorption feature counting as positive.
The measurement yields 0.7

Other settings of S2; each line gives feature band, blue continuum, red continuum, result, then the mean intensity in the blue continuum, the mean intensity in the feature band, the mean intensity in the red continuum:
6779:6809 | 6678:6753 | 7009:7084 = 0.7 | 12.4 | 12.2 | 12.8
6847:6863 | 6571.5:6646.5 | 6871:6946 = 6.0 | 12.4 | 11.8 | 20.4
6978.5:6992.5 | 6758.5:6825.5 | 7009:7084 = 0.5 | 12.3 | 12.3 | 12.8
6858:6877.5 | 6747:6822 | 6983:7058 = 0.1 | 12.3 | 12.1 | 12.1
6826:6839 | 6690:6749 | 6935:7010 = 1.1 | 12.4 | 12.5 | 15.3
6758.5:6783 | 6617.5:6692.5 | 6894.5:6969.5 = 5.4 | 12.5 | 12.4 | 20.6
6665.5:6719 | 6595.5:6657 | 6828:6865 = 0.3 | 12.6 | 12.4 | 12.1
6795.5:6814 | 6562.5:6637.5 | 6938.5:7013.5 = 2.0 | 12.2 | 12.3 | 15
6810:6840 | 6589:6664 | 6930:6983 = 5.3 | 12.5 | 12.4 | 16.7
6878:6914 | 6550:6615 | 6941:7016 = -1.6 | 11.9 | 14.4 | 14.3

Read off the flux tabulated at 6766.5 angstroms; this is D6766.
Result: 12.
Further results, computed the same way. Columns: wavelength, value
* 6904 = 23.7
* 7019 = 12.2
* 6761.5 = 12.3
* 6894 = 12.3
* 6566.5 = 12.3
